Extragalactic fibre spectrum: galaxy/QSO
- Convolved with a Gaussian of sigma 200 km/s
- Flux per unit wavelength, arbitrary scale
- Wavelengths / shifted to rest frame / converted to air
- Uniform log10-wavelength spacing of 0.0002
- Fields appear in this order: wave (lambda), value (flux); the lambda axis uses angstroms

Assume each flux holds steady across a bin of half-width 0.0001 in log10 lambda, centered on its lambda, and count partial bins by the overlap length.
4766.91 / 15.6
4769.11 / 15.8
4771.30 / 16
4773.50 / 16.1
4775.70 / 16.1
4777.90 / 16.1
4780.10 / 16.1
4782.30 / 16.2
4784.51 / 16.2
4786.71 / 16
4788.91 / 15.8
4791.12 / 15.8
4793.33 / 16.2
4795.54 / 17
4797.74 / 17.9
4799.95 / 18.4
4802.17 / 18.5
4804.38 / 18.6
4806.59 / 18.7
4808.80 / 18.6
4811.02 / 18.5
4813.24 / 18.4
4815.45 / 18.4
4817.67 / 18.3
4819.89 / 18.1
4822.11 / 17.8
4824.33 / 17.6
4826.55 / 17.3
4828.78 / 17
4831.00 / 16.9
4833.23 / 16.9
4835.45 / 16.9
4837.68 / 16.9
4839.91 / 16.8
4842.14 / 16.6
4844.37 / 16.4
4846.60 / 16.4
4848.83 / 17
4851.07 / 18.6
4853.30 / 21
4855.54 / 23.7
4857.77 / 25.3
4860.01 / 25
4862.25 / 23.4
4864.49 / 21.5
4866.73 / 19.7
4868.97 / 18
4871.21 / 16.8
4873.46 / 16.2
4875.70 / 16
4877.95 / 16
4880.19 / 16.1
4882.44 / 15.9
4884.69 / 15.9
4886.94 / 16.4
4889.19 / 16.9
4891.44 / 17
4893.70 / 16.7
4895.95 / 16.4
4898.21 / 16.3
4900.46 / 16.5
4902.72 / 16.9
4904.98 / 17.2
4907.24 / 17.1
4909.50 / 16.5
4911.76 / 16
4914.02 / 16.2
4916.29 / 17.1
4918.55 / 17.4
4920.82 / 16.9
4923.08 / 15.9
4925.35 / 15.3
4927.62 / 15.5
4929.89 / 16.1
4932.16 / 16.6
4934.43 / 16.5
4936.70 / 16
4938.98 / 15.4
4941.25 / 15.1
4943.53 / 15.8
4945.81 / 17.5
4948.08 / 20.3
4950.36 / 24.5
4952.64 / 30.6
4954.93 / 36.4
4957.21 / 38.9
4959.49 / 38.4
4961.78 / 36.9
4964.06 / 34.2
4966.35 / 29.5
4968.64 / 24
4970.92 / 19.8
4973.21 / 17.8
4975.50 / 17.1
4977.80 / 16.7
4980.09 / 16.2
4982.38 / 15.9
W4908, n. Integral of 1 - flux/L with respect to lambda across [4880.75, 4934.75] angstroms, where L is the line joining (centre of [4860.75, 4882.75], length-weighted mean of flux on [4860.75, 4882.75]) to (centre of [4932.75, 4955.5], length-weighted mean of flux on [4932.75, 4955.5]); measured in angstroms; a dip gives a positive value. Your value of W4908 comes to 7.7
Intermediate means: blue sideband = 18.2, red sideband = 20.3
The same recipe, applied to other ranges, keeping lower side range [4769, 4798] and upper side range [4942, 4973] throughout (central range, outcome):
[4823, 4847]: 3.30 angstroms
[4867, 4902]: 9.67 angstroms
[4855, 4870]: -0.66 angstroms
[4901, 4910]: 2.73 angstroms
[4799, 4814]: -0.68 angstroms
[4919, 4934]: 5.58 angstroms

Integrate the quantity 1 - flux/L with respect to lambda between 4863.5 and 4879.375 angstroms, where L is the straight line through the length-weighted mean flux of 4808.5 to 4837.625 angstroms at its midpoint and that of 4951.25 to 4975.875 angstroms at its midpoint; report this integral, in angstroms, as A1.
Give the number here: 3.0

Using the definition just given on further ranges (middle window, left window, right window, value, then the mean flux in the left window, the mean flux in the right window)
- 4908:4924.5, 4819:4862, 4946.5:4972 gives 6.0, 18.6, 30.1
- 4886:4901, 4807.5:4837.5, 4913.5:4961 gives 2.3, 17.7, 20.8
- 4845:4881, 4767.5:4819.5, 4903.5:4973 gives -0.5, 17.1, 21.4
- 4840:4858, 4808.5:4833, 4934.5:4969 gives 0.6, 17.8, 26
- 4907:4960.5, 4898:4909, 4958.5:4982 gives 1.5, 16.8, 24.7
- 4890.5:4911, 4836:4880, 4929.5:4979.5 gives 4.1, 18.9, 23.4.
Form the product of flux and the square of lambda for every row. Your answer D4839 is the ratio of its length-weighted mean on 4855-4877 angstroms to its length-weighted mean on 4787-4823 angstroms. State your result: 1.2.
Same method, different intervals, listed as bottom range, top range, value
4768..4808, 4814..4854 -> 1.06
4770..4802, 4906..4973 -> 1.40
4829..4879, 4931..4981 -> 1.31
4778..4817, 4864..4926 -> 1.01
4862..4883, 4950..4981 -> 1.60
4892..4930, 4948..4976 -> 1.79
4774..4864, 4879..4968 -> 1.16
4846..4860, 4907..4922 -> 0.82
